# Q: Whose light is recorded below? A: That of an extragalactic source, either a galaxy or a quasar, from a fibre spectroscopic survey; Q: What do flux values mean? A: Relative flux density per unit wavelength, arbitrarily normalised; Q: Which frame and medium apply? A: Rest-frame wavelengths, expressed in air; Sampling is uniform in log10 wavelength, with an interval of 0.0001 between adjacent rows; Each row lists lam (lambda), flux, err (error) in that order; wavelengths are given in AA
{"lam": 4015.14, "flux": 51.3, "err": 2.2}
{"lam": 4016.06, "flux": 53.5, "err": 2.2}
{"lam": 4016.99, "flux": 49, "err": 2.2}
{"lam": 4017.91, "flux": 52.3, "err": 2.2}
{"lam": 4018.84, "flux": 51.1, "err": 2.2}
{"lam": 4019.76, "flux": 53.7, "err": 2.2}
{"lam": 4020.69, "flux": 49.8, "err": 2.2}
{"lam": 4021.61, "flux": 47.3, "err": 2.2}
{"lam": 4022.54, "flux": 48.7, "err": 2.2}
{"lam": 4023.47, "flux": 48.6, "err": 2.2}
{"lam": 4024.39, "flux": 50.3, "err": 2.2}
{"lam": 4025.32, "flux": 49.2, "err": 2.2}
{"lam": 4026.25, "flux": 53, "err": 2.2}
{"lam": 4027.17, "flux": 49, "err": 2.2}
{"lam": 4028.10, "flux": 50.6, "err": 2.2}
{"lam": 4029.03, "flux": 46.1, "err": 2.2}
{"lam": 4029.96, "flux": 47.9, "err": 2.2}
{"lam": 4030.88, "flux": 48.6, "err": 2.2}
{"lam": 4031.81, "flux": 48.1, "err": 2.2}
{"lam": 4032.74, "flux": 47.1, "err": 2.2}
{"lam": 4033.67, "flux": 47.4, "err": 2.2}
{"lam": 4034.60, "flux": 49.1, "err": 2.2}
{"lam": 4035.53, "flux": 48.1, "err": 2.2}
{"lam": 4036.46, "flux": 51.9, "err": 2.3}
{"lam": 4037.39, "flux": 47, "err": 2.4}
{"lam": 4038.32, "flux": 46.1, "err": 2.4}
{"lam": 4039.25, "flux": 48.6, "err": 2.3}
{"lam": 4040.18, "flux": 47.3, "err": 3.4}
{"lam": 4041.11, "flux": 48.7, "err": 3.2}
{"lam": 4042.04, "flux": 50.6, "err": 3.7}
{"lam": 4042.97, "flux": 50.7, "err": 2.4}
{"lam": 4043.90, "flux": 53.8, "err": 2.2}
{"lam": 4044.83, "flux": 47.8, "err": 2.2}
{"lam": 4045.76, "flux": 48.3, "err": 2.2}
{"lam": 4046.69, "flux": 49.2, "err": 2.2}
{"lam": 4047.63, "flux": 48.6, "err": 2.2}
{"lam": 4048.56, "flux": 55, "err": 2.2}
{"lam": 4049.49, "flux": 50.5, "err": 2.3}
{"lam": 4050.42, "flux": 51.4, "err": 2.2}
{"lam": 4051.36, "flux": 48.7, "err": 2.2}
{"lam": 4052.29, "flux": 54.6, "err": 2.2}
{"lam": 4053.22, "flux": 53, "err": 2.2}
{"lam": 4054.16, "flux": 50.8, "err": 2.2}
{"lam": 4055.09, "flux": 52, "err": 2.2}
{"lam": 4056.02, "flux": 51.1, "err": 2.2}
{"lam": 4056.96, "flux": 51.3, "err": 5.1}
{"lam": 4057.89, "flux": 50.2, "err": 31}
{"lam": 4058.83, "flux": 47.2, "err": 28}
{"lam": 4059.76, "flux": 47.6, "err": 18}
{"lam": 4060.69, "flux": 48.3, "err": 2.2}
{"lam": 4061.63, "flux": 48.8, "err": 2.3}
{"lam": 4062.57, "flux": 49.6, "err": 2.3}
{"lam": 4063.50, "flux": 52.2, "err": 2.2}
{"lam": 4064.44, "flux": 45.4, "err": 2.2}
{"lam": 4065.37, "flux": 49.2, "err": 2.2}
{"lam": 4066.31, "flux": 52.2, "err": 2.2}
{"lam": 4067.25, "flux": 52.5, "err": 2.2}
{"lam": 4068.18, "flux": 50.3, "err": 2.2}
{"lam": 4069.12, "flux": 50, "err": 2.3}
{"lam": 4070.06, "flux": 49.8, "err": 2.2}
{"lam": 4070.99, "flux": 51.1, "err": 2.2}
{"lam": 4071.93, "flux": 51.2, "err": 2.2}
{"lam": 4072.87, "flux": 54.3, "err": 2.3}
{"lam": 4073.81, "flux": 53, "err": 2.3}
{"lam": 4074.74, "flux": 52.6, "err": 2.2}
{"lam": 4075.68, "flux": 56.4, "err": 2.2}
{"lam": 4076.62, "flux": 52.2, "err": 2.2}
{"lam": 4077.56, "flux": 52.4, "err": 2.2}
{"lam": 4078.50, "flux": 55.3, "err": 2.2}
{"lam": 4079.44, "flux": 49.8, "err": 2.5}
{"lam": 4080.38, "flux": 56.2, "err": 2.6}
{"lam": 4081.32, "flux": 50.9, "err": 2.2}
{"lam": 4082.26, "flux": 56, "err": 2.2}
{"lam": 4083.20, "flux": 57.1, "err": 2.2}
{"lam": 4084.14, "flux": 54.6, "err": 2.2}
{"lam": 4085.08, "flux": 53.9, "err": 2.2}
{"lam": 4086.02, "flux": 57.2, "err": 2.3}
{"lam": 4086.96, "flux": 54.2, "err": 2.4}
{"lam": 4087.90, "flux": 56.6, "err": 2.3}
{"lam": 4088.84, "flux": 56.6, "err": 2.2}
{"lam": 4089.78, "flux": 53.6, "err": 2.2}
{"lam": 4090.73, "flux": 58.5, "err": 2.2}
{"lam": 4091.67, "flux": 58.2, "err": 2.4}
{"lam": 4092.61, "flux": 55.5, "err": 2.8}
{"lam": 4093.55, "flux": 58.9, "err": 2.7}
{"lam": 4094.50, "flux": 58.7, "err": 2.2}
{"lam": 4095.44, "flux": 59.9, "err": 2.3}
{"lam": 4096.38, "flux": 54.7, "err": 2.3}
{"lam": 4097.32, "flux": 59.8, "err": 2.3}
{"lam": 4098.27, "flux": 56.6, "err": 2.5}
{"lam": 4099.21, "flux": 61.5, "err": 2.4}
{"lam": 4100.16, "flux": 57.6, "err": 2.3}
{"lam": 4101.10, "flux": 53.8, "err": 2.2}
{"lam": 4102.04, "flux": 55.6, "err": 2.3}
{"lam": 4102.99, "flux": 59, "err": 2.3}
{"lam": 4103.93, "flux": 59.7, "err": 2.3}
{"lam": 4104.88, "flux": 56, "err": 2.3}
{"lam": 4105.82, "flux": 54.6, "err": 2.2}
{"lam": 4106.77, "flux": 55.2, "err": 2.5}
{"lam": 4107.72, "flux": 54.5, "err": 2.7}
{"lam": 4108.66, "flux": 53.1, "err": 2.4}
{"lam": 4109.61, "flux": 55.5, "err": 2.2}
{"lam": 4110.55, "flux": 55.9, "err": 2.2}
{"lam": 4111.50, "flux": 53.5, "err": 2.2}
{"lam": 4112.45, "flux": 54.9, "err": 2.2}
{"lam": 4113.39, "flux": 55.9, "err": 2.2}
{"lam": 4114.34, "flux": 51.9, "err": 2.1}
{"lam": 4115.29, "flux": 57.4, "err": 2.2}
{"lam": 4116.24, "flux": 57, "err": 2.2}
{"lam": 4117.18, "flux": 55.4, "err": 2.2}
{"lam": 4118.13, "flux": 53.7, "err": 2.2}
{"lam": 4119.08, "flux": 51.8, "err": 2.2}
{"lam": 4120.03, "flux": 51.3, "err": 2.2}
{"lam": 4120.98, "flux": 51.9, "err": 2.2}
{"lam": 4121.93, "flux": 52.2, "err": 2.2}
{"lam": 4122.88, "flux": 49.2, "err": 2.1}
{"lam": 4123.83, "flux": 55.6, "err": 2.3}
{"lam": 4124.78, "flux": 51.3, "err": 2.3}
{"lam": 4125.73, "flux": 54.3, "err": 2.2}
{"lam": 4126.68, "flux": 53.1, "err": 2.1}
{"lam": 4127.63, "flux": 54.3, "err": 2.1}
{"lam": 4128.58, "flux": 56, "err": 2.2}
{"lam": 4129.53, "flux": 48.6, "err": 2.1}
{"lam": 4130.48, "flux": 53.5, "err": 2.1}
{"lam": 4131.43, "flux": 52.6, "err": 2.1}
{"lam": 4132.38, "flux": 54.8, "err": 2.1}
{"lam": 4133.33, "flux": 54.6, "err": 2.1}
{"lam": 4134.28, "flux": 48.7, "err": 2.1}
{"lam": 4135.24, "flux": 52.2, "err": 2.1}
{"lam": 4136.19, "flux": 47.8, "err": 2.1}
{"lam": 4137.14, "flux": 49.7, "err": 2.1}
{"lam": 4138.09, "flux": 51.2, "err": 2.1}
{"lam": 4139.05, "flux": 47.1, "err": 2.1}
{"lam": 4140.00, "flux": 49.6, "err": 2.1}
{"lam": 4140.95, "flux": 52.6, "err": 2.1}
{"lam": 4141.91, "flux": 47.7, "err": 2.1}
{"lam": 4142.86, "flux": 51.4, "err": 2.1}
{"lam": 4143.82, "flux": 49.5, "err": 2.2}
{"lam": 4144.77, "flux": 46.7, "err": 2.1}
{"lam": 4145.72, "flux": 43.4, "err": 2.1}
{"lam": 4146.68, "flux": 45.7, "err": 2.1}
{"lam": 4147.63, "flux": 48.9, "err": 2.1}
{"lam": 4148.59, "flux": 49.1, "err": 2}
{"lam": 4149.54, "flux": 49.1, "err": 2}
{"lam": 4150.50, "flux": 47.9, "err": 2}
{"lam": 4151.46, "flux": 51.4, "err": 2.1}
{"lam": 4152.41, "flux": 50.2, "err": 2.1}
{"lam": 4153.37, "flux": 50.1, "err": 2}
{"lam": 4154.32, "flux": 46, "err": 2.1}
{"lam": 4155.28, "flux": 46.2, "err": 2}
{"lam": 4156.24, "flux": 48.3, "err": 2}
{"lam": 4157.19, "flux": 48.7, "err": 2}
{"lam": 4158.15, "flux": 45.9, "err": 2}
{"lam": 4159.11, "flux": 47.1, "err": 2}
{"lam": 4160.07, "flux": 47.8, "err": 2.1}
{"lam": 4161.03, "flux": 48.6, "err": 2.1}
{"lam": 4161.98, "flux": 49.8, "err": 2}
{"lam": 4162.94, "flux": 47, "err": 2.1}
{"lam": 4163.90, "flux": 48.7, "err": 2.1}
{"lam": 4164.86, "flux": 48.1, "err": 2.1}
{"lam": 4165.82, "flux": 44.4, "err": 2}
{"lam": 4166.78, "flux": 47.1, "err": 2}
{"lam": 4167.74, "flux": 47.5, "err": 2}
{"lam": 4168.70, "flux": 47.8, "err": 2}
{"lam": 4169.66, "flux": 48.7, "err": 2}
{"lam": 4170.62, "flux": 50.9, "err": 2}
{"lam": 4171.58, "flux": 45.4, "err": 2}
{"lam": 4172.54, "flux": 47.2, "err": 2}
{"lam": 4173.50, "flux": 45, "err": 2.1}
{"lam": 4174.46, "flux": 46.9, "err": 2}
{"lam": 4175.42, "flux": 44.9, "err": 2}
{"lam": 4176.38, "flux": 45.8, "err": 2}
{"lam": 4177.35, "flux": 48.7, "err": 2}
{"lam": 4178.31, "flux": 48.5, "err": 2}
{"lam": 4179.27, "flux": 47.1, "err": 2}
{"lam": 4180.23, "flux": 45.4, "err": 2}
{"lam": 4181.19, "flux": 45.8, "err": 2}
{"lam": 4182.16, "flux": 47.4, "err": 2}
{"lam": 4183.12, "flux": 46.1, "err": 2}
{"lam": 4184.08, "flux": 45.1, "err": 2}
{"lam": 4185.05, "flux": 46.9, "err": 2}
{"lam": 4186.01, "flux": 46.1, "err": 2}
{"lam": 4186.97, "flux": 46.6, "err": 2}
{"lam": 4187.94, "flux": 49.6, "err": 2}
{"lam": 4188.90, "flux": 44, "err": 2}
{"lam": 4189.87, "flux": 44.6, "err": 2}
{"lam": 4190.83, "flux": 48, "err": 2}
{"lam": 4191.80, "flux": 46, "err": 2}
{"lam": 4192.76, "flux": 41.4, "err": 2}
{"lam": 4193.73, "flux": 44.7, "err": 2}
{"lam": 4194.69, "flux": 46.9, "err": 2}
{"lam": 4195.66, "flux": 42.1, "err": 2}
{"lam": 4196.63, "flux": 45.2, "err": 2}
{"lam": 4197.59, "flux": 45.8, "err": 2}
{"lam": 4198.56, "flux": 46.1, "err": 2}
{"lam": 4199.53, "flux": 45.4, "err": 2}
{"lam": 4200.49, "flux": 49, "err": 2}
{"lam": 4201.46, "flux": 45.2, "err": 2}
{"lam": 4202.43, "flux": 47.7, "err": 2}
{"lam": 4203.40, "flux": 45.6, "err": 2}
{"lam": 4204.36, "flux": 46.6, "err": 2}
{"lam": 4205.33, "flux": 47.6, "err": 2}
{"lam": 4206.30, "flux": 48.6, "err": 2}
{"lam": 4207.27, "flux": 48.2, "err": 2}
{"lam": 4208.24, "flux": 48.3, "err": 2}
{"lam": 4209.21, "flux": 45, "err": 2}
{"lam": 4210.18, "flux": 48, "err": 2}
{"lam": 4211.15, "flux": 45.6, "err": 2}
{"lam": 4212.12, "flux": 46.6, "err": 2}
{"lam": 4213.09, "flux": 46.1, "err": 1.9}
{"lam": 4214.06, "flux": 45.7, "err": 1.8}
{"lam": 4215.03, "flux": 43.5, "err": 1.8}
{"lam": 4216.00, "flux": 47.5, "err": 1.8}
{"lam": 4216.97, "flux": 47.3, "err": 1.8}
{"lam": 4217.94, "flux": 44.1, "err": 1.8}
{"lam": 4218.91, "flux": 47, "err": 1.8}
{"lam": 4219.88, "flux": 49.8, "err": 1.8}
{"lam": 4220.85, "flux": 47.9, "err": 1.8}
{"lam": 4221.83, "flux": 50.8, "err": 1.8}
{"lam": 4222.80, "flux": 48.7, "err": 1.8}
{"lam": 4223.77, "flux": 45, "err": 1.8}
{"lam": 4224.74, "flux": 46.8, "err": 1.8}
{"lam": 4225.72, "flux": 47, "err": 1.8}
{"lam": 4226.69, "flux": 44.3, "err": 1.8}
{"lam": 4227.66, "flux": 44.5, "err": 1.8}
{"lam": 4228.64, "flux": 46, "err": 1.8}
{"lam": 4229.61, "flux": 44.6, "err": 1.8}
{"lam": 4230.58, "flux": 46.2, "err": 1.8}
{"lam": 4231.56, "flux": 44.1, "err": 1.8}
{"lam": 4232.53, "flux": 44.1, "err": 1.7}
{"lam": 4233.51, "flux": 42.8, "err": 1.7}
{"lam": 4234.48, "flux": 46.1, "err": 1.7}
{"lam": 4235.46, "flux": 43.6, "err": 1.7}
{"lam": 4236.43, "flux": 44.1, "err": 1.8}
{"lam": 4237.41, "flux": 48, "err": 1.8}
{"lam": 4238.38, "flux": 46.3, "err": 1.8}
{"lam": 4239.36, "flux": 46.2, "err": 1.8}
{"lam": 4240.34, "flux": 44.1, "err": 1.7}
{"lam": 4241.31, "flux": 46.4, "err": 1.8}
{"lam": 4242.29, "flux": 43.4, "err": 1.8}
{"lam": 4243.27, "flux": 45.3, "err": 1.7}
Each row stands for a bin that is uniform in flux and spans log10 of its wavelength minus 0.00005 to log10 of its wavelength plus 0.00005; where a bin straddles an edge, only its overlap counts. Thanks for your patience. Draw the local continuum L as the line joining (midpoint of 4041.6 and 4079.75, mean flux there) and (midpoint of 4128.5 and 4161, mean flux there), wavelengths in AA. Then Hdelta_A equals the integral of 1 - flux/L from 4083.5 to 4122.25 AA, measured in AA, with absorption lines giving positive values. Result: -4.4 AA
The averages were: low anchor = 51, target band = 55.8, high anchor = 49.3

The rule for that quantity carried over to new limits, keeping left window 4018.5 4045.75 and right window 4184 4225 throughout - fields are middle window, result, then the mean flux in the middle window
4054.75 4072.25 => -0.47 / 50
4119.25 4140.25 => -1.85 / 51.8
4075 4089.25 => -1.83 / 54.6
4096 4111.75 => -2.72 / 56.3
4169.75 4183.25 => 0.01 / 46.9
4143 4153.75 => -0.25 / 48.4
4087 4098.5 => -2.14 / 57.2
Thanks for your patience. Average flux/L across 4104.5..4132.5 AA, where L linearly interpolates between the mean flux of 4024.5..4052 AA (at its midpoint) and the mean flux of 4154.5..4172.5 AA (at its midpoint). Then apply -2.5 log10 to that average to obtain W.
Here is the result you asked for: -0.12 mag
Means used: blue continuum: 49.3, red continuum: 47.6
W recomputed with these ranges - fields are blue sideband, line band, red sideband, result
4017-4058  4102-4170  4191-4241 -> -0.07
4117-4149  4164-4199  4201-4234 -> 0.05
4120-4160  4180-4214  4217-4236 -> 0.03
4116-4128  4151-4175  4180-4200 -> 0.02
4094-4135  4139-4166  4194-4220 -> 0.07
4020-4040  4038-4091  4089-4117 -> 0.01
